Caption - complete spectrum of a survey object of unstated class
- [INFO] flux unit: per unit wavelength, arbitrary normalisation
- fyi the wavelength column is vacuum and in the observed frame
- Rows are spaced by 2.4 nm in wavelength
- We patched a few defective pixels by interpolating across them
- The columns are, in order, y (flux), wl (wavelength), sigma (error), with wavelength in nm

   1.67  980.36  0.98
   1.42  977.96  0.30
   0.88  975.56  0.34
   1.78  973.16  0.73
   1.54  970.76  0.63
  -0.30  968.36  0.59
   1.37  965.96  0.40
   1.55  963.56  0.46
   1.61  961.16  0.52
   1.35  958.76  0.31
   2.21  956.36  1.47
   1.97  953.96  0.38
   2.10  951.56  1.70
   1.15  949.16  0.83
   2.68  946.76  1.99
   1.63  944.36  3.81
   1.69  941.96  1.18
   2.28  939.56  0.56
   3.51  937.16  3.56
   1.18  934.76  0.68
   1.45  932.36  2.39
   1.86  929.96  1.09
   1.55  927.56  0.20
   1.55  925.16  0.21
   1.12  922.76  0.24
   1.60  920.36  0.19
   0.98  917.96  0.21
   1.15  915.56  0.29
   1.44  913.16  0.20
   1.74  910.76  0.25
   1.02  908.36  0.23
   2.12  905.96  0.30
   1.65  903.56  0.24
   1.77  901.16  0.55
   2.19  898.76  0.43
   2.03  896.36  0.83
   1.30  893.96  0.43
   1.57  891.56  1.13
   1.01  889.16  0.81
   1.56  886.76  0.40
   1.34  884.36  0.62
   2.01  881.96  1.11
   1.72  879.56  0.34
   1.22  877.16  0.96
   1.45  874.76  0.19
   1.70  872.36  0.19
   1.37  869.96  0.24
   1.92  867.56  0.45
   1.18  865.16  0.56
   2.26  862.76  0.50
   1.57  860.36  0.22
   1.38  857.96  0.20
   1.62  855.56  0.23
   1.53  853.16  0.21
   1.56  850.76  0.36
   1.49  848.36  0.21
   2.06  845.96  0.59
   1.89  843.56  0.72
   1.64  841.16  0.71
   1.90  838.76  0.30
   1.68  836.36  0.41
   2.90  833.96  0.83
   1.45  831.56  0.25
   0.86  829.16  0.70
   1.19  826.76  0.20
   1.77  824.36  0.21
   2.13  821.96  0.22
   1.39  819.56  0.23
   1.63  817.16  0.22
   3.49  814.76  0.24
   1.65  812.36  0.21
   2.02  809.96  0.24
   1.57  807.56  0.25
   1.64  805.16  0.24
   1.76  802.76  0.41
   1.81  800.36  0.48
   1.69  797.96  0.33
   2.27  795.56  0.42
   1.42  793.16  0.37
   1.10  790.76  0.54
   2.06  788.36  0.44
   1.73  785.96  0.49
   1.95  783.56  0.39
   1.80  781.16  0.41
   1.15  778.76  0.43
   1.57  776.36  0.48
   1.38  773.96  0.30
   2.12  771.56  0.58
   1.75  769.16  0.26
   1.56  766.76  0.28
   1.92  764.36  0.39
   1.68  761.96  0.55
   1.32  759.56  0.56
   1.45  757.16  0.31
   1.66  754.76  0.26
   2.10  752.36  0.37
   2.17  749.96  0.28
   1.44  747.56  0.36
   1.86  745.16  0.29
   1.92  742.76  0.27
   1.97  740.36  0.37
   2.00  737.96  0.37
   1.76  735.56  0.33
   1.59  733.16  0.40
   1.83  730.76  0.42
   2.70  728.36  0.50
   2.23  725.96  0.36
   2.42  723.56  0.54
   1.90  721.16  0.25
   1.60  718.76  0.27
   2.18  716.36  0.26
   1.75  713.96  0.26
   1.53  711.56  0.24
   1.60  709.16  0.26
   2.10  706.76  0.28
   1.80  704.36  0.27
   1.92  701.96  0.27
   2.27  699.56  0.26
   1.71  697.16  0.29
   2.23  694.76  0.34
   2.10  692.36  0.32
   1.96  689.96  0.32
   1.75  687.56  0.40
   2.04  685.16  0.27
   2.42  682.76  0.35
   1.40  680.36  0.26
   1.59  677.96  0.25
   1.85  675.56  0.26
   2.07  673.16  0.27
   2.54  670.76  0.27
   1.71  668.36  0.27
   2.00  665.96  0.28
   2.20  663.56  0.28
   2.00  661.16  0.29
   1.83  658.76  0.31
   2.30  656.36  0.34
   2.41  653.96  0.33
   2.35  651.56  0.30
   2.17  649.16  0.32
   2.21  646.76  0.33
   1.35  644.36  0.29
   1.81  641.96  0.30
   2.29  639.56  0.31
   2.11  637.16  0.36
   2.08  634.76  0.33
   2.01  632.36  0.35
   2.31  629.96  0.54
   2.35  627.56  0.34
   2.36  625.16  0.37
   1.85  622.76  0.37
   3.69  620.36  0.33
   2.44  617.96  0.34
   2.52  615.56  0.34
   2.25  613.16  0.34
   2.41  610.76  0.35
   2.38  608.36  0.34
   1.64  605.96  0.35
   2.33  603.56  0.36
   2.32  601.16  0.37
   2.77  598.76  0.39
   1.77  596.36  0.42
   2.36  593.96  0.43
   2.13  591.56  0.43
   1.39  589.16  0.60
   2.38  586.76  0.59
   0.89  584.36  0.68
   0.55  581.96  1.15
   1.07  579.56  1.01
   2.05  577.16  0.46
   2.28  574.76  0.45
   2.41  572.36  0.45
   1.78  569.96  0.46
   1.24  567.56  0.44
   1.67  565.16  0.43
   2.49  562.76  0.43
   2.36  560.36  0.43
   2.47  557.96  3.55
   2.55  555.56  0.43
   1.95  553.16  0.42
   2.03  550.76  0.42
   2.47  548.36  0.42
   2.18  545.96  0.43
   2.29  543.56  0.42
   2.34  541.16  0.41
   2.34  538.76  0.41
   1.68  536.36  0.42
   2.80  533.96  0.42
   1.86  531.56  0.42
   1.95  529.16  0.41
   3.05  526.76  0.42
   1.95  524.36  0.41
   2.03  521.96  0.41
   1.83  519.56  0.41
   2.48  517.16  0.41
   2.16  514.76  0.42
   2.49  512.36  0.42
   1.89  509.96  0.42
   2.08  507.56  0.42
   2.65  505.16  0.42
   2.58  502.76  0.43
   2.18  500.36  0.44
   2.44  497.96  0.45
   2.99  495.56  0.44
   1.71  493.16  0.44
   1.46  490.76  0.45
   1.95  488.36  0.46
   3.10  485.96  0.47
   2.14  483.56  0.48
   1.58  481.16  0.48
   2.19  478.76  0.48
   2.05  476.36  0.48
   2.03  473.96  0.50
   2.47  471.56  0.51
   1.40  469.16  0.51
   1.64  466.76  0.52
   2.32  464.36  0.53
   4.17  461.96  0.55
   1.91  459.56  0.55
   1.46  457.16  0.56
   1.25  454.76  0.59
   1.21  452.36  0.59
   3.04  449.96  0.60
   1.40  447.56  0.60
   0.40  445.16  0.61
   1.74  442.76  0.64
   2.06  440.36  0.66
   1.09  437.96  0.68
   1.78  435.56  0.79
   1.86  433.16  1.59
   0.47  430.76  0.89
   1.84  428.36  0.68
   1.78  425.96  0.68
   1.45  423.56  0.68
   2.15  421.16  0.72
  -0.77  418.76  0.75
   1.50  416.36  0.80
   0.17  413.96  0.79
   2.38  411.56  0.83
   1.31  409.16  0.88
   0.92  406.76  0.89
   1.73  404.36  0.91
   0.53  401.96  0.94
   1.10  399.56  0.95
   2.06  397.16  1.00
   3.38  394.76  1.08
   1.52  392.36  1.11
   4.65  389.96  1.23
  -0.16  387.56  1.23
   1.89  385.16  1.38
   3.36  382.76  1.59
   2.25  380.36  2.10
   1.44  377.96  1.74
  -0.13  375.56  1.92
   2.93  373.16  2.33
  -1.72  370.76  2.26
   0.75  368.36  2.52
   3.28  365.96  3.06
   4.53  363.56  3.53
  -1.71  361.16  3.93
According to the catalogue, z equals 0.240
